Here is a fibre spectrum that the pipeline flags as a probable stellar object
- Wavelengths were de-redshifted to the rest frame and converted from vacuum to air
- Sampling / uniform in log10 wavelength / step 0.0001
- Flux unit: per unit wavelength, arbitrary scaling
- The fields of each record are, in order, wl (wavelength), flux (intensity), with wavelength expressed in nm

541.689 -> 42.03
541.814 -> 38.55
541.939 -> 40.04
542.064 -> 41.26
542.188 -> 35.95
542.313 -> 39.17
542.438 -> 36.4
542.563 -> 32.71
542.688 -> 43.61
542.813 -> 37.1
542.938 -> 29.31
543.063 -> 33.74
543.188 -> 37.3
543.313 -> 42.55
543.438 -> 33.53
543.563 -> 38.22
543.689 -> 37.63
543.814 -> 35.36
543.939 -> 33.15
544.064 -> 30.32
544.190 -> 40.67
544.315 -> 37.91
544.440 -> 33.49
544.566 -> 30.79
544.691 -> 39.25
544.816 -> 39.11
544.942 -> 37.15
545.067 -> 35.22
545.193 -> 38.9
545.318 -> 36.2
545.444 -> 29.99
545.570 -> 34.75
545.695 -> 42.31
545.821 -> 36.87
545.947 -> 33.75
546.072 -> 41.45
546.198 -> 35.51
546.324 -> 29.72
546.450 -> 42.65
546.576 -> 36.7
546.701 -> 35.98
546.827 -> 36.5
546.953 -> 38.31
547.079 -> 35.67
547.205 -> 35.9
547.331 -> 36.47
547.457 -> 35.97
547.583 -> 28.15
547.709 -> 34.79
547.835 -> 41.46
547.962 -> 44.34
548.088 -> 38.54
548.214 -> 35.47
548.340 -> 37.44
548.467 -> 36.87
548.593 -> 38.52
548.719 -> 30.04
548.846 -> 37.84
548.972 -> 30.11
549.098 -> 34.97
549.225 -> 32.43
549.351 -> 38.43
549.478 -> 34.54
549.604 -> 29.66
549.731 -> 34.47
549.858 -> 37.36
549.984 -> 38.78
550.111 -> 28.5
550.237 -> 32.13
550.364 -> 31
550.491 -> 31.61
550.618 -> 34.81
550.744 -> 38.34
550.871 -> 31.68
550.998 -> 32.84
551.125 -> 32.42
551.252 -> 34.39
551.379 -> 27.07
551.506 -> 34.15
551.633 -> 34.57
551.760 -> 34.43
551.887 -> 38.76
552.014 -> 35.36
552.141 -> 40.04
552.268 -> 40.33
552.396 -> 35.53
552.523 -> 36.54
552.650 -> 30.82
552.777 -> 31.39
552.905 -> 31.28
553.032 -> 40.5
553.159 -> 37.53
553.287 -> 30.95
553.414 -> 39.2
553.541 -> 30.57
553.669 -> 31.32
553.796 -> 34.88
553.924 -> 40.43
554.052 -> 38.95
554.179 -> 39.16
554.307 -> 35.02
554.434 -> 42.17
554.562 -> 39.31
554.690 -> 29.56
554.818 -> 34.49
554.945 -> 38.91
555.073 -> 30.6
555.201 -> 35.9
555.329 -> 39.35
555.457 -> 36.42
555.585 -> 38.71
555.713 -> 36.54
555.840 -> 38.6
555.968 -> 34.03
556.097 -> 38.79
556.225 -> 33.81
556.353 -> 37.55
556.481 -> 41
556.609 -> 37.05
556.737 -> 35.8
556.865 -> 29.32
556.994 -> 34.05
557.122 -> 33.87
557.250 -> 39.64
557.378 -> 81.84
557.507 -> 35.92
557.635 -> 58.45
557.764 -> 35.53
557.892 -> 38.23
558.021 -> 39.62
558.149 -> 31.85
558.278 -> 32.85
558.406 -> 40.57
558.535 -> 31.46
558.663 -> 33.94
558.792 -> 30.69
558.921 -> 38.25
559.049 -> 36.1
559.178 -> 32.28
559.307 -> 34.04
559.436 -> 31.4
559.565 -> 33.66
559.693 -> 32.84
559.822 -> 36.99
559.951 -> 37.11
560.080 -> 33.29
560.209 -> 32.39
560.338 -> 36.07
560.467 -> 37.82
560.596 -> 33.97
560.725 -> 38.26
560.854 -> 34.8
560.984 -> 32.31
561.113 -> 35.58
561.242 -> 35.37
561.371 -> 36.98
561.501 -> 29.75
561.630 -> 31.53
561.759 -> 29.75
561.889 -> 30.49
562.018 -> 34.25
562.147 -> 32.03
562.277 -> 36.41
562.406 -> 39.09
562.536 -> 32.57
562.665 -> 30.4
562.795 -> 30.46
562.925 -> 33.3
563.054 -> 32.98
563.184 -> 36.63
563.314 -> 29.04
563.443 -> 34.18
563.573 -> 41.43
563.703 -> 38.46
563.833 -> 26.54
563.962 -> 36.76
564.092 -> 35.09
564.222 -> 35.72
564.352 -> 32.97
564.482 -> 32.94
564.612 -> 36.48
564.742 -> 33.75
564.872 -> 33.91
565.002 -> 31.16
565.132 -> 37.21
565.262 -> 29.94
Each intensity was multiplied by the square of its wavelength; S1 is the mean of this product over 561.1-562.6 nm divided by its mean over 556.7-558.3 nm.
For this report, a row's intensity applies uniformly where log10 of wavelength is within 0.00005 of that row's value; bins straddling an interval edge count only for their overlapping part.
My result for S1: 0.84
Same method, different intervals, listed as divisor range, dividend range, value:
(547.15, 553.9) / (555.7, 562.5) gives 1.07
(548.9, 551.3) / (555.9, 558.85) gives 1.18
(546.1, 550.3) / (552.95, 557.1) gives 1.04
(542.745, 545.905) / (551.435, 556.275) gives 1.03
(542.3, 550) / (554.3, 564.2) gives 1.04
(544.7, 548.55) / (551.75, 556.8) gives 1.02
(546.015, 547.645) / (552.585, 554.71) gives 1.01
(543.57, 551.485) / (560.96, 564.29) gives 1.01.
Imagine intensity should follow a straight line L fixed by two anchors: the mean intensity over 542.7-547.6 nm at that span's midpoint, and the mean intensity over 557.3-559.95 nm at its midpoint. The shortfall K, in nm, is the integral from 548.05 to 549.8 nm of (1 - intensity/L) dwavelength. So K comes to 0.09 nm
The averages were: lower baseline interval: 36.1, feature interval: 34.9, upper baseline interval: 38.3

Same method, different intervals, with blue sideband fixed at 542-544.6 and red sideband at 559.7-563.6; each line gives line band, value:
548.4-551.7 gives 0.16 nm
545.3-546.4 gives 0.01 nm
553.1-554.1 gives -0.01 nm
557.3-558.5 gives -0.31 nm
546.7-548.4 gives -0.05 nm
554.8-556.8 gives -0.12 nm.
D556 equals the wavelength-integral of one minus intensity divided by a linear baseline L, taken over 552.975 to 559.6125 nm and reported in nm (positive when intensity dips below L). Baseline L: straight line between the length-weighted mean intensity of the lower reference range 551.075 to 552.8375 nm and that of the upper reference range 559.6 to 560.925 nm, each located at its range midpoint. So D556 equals -0.40 nm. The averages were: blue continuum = 34.7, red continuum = 35.3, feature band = 37.1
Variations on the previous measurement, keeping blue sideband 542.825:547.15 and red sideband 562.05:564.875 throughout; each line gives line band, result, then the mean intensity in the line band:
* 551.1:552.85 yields 0.03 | 34.7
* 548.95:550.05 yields 0.03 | 34.7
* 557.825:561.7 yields -0.01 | 34.7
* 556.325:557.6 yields -0.23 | 41.1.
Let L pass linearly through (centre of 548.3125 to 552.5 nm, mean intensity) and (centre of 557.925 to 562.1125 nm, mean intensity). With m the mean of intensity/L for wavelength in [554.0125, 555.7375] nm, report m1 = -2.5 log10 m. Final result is -0.072 mag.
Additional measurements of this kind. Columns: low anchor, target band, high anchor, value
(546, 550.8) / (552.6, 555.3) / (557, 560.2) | 0.04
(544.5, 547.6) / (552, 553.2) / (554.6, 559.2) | 0.03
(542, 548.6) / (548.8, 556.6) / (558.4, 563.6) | 0.00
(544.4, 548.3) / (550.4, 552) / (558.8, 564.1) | 0.06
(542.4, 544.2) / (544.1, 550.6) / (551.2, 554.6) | 0.00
